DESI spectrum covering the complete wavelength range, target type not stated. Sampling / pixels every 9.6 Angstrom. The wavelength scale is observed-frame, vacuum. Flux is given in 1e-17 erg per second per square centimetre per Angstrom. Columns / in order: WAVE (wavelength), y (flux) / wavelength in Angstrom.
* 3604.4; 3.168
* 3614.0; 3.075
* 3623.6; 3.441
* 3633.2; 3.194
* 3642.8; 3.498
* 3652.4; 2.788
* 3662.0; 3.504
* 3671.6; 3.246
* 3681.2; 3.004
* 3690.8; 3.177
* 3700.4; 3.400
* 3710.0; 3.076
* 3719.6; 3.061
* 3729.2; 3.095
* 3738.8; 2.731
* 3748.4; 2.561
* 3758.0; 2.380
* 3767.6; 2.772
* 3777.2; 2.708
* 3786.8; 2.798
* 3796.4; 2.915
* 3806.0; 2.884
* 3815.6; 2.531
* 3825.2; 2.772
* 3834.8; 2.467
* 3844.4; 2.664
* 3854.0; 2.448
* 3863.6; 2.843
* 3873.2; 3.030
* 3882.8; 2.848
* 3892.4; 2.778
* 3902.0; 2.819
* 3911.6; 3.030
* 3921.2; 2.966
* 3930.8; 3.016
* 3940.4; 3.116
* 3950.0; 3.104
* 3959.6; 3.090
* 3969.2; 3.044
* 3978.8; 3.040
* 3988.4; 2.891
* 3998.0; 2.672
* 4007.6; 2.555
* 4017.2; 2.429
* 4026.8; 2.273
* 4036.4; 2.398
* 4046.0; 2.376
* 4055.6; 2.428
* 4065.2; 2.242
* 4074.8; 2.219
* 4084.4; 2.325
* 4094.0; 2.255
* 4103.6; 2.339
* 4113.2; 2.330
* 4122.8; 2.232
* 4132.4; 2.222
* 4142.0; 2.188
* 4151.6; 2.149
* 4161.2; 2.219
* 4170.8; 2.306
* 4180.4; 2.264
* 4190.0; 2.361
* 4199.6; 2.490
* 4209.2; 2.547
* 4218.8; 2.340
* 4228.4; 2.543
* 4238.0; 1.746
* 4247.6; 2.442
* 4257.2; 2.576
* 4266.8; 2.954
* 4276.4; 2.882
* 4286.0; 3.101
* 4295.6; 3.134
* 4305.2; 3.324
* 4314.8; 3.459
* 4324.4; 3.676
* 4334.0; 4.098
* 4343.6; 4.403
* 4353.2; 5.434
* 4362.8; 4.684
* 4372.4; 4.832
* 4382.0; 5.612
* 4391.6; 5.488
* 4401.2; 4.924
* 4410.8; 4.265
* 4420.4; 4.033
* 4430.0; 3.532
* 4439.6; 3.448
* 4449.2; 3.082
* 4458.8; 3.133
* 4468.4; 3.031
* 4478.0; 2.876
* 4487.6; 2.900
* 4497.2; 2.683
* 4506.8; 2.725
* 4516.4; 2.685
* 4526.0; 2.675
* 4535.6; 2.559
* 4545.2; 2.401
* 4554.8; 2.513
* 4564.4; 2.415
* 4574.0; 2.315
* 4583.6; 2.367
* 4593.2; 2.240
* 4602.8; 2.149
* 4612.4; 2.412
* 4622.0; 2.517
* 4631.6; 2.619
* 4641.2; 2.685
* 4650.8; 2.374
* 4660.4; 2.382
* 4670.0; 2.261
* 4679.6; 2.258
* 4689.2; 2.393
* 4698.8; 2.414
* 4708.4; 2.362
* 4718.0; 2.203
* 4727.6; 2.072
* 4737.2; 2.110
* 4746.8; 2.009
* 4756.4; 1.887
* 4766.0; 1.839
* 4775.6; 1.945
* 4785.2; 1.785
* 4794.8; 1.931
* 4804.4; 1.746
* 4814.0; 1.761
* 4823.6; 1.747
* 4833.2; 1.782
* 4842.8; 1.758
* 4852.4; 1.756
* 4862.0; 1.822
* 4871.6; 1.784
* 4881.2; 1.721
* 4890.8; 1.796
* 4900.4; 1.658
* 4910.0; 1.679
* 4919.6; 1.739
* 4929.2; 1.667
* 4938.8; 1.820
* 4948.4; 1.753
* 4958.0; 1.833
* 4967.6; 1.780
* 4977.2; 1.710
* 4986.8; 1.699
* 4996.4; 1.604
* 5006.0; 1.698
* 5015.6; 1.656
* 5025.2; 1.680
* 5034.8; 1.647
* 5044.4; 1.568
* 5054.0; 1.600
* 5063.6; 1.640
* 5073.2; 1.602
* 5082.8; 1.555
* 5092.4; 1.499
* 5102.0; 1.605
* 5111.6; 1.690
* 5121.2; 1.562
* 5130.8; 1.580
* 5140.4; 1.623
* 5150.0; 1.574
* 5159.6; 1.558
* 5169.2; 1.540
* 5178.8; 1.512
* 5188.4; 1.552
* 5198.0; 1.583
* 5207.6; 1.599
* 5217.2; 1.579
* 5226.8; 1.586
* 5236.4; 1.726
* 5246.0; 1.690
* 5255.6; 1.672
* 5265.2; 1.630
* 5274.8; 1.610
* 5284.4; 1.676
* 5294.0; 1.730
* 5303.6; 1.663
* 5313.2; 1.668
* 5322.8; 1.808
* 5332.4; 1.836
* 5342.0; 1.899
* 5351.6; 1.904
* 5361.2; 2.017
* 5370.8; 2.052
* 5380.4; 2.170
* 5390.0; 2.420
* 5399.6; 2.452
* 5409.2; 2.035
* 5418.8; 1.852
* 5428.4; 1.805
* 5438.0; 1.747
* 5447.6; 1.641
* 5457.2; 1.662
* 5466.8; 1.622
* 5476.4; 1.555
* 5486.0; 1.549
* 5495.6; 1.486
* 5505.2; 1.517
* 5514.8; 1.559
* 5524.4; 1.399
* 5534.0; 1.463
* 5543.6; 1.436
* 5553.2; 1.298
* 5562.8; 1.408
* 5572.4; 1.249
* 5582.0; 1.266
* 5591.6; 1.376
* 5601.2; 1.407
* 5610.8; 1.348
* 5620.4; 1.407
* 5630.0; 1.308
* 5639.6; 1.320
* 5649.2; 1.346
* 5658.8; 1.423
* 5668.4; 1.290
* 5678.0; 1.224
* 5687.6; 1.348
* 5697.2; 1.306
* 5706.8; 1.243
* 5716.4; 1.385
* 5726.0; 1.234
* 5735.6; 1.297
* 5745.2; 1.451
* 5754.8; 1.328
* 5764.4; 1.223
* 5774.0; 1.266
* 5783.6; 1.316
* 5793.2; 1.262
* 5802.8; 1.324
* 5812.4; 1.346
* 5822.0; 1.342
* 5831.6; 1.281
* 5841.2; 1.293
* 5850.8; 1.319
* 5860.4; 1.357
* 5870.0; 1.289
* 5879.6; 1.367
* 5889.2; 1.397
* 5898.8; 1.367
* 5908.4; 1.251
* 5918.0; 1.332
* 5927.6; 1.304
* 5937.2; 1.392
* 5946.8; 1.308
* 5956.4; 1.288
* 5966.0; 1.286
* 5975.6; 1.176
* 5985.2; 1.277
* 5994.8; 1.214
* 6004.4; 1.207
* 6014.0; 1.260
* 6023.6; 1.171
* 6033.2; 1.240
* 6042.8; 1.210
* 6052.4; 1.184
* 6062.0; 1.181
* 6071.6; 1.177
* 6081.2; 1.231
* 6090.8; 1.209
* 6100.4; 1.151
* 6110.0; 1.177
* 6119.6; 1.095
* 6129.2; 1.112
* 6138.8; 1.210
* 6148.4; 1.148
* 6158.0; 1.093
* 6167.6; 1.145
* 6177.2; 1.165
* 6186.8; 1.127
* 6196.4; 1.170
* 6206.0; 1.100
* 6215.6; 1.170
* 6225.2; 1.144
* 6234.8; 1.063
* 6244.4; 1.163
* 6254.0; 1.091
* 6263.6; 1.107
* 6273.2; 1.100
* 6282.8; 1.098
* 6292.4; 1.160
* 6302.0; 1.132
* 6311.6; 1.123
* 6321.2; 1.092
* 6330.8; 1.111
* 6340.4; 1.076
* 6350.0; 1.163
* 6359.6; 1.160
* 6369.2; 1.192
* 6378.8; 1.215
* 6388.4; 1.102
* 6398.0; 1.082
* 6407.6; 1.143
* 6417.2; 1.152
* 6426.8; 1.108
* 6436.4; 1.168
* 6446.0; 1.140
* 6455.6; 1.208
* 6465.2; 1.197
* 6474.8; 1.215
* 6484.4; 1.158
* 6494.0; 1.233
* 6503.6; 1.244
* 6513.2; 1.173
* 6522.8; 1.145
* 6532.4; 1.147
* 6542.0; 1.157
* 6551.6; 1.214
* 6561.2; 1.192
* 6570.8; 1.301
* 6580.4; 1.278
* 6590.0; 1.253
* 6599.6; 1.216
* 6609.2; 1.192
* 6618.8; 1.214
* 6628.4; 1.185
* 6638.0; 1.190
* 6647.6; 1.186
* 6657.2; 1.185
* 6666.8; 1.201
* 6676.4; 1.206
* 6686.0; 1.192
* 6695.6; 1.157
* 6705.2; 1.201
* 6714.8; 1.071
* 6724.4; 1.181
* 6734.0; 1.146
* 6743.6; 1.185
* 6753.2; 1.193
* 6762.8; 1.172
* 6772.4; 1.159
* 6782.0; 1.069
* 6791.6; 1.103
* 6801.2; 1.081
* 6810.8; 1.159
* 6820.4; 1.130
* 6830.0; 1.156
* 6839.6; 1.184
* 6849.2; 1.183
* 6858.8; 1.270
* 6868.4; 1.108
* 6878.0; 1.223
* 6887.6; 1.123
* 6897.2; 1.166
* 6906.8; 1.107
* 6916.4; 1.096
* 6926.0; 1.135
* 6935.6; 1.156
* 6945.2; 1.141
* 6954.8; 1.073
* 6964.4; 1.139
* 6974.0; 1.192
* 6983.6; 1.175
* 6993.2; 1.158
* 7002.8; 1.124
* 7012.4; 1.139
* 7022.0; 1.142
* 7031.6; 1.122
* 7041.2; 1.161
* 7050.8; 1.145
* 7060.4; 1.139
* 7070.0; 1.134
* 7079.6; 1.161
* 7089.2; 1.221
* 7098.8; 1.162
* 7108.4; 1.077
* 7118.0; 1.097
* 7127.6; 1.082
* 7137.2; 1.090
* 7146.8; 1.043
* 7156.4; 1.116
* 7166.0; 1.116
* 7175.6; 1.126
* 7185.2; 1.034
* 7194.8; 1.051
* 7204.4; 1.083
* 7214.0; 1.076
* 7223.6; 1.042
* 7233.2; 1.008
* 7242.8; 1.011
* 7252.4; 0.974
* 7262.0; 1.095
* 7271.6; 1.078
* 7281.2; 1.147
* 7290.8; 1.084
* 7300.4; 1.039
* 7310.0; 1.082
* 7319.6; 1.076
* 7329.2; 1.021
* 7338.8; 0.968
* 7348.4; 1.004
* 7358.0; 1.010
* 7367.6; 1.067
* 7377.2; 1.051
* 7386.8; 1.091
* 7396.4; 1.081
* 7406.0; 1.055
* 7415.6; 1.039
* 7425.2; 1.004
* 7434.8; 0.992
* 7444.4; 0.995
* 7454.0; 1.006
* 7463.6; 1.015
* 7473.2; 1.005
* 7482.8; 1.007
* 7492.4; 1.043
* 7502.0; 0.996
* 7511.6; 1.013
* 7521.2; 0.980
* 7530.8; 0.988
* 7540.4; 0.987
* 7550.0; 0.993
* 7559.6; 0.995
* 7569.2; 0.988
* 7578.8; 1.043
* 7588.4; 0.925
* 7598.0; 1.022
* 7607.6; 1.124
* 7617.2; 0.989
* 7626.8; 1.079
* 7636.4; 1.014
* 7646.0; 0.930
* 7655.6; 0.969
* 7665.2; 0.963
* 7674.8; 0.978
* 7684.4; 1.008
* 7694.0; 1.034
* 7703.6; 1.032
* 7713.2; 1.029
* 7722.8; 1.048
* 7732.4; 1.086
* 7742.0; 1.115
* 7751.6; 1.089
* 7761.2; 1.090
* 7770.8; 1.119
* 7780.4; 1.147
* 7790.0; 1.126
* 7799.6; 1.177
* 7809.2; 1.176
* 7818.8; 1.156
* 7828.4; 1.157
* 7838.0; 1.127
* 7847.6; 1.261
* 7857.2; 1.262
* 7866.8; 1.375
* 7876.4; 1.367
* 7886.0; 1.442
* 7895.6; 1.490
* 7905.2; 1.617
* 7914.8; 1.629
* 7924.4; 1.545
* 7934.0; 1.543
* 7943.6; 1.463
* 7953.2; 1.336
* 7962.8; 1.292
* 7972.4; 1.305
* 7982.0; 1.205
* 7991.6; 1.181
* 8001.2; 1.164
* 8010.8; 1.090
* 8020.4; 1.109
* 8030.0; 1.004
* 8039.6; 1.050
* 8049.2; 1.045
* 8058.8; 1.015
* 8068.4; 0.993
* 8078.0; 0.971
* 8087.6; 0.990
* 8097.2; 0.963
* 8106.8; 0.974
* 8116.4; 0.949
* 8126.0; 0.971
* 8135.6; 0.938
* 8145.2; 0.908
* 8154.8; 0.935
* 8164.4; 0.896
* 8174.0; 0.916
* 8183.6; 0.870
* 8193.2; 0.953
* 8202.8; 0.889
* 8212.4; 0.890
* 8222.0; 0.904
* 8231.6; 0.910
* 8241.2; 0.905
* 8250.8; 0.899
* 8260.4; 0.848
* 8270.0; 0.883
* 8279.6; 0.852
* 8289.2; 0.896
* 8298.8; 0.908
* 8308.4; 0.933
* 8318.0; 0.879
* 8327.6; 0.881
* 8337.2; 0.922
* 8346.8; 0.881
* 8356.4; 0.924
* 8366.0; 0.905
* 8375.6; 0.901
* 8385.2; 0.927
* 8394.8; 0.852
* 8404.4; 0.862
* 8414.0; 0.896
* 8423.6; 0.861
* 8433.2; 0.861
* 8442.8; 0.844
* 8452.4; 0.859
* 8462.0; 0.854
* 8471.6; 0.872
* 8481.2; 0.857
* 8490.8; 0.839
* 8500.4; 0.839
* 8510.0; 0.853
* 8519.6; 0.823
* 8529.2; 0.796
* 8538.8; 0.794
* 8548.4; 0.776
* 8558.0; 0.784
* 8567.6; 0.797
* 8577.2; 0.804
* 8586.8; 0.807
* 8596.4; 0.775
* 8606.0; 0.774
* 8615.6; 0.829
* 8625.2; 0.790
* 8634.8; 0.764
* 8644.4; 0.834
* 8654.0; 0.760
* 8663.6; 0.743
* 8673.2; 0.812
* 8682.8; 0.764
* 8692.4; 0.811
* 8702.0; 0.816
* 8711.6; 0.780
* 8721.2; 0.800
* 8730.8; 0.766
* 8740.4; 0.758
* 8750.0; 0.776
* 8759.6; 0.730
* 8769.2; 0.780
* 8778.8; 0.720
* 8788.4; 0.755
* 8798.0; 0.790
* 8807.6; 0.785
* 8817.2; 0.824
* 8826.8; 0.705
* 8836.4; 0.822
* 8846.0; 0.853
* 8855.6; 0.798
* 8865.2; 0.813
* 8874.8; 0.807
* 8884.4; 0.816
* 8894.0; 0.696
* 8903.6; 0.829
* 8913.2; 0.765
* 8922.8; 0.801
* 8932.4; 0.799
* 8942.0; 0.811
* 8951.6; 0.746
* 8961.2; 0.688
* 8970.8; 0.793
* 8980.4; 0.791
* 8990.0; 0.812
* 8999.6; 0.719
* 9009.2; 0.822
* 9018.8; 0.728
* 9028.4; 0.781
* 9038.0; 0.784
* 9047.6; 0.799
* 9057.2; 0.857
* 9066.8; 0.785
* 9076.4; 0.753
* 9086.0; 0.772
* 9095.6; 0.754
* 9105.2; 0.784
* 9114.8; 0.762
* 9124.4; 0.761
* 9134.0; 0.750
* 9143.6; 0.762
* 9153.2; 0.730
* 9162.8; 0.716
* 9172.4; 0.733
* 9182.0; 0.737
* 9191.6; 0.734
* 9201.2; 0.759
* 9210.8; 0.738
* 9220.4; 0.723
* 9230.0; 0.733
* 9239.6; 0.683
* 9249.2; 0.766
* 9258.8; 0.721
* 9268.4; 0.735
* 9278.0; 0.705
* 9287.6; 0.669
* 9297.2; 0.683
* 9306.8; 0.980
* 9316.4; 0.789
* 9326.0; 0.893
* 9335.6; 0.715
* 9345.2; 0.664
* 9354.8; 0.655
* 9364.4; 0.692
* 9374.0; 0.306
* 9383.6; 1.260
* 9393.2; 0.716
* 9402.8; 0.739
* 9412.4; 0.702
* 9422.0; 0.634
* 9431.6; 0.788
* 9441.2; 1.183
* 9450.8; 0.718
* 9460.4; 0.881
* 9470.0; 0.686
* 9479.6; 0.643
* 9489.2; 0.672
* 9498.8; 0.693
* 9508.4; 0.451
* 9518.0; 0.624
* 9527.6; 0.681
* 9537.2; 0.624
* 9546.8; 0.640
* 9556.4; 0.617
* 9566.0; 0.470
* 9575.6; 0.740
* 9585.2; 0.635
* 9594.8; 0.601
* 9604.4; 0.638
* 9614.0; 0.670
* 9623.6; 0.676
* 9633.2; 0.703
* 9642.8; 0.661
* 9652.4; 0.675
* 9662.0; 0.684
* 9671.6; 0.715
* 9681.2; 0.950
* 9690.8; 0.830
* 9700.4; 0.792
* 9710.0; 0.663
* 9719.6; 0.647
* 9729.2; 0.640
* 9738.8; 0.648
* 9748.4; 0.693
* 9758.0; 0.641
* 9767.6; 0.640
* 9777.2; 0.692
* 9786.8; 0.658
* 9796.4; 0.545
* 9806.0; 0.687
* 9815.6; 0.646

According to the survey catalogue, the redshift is 1.829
